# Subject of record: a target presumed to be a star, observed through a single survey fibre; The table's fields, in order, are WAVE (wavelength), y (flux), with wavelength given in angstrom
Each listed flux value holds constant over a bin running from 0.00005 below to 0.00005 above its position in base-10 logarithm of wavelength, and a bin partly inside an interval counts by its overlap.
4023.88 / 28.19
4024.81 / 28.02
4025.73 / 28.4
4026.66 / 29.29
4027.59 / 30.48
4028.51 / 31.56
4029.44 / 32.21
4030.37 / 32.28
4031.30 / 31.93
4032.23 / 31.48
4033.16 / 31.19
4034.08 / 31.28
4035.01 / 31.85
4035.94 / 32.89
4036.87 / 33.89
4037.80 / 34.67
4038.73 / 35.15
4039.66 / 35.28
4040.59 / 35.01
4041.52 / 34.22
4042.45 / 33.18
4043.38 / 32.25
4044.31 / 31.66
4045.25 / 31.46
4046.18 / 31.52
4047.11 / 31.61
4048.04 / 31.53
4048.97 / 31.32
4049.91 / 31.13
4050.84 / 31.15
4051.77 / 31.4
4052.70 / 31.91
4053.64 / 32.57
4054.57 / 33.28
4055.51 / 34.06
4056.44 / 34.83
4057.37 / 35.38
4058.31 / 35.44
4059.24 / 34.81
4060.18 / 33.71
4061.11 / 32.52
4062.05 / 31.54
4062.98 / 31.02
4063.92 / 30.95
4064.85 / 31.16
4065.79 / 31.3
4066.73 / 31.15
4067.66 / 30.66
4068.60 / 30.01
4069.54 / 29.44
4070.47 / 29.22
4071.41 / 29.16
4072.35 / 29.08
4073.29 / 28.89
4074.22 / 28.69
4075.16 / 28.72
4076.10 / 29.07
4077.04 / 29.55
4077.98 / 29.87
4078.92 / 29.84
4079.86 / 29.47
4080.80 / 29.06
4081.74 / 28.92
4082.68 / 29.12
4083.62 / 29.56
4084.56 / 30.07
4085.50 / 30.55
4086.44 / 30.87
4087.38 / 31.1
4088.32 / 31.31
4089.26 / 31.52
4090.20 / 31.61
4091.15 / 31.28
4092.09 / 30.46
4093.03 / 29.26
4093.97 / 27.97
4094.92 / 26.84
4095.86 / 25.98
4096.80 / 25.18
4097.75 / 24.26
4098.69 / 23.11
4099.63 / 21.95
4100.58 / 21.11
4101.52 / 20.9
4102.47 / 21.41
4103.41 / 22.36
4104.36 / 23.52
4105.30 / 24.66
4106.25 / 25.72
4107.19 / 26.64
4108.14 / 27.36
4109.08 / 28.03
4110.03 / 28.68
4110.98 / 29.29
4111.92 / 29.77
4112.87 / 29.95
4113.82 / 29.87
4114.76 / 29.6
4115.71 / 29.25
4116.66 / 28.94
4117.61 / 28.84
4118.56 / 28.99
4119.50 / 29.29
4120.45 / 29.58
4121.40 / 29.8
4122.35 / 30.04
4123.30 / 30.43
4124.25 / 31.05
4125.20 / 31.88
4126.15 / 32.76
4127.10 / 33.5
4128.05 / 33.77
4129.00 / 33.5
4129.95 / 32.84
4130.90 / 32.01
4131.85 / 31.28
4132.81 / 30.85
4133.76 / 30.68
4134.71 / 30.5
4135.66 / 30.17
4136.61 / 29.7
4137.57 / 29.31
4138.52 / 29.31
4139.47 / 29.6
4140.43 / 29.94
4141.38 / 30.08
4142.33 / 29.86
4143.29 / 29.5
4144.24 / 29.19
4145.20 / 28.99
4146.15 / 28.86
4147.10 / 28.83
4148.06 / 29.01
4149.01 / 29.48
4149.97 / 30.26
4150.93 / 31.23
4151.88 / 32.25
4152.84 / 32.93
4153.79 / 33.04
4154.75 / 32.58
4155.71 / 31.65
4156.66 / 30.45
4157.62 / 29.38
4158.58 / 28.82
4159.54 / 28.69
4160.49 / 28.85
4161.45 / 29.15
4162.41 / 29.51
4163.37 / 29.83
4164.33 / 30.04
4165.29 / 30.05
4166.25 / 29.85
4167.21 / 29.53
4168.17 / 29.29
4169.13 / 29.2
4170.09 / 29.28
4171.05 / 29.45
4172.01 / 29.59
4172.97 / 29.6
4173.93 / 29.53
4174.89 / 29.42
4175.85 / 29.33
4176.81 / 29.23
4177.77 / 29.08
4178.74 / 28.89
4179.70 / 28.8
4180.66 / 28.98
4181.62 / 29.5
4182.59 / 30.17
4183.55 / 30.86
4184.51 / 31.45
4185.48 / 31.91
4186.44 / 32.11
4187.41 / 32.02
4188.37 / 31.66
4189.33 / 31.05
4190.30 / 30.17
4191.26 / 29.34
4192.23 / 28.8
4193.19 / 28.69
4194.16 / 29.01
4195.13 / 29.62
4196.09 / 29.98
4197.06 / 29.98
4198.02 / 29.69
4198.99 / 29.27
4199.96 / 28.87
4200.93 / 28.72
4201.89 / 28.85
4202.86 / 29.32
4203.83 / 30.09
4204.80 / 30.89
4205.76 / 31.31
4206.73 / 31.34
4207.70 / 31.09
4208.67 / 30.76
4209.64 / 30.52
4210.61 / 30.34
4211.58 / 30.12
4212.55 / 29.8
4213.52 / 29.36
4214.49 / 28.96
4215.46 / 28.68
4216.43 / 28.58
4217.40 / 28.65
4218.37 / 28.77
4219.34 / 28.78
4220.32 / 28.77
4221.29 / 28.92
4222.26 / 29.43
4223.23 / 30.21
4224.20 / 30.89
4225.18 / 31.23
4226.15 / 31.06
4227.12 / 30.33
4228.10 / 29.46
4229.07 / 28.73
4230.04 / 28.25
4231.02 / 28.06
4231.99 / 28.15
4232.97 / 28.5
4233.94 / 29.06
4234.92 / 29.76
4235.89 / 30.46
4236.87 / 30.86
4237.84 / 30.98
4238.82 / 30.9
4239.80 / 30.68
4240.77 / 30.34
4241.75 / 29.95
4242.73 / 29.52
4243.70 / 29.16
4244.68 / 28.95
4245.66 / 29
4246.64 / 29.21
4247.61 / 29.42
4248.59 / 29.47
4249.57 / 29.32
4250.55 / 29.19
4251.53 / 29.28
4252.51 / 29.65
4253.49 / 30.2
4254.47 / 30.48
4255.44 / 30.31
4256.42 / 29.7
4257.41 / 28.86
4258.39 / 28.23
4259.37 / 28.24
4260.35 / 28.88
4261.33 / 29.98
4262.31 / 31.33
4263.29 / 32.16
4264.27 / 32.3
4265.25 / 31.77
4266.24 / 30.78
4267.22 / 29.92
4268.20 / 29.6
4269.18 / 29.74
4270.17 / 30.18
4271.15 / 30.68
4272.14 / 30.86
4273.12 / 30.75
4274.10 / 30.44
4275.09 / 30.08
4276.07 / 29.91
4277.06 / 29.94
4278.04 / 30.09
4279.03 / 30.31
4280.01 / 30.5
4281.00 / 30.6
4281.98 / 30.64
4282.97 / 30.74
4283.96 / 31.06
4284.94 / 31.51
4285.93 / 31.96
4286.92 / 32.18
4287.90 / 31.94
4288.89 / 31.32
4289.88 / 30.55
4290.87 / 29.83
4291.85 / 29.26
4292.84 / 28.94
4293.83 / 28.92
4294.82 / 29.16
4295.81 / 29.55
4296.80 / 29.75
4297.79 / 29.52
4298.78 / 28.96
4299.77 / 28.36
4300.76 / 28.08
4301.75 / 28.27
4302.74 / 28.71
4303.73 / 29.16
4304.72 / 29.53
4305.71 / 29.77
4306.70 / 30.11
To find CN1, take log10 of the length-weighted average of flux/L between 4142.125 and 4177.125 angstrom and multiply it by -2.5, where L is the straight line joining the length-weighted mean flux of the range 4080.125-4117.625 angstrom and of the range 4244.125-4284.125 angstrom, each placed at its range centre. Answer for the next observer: -0.05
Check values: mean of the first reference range 27.6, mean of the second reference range 30.1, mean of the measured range 29.9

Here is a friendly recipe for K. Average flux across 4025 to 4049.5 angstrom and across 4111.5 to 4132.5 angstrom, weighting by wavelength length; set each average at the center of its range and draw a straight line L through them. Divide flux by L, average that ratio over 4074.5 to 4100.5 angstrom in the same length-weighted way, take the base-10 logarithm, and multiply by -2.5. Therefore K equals 0.098 mag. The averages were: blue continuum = 32.2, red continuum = 30.8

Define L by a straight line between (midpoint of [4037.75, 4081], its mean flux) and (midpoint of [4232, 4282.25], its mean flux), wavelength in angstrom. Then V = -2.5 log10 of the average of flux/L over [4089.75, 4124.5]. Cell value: 0.14 mag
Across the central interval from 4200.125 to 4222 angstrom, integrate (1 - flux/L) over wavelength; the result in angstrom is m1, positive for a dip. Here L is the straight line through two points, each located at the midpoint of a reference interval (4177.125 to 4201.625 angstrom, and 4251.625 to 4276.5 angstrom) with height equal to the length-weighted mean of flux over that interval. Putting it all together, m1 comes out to 0.3 angstrom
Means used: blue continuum 29.9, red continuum 30.2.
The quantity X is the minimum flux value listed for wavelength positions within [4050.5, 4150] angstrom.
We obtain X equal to 20.9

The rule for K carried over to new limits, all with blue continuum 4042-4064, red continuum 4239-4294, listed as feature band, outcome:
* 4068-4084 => 0.11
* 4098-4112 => 0.27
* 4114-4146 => 0.04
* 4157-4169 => 0.07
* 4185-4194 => 0.02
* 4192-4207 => 0.05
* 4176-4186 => 0.04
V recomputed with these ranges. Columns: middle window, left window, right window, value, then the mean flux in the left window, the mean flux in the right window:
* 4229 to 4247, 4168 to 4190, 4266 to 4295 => 0.03 mag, 30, 30.4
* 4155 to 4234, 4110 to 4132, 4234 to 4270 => 0.02 mag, 30.7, 29.9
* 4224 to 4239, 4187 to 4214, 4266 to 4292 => 0.02 mag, 30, 30.6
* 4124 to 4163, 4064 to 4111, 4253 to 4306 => -0.07 mag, 28.1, 30.1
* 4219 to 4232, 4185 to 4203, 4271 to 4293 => 0.03 mag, 30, 30.6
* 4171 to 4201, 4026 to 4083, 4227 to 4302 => 0.02 mag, 31.6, 29.9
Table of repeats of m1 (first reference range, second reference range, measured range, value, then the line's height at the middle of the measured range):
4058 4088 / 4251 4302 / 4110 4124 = 0.4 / 30.4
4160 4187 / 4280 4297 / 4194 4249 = 0.7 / 30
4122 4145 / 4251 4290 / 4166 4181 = 0.7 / 30.8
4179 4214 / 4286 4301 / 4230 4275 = 0.1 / 30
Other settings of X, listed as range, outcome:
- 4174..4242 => 28.06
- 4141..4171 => 28.69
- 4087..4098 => 24.26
